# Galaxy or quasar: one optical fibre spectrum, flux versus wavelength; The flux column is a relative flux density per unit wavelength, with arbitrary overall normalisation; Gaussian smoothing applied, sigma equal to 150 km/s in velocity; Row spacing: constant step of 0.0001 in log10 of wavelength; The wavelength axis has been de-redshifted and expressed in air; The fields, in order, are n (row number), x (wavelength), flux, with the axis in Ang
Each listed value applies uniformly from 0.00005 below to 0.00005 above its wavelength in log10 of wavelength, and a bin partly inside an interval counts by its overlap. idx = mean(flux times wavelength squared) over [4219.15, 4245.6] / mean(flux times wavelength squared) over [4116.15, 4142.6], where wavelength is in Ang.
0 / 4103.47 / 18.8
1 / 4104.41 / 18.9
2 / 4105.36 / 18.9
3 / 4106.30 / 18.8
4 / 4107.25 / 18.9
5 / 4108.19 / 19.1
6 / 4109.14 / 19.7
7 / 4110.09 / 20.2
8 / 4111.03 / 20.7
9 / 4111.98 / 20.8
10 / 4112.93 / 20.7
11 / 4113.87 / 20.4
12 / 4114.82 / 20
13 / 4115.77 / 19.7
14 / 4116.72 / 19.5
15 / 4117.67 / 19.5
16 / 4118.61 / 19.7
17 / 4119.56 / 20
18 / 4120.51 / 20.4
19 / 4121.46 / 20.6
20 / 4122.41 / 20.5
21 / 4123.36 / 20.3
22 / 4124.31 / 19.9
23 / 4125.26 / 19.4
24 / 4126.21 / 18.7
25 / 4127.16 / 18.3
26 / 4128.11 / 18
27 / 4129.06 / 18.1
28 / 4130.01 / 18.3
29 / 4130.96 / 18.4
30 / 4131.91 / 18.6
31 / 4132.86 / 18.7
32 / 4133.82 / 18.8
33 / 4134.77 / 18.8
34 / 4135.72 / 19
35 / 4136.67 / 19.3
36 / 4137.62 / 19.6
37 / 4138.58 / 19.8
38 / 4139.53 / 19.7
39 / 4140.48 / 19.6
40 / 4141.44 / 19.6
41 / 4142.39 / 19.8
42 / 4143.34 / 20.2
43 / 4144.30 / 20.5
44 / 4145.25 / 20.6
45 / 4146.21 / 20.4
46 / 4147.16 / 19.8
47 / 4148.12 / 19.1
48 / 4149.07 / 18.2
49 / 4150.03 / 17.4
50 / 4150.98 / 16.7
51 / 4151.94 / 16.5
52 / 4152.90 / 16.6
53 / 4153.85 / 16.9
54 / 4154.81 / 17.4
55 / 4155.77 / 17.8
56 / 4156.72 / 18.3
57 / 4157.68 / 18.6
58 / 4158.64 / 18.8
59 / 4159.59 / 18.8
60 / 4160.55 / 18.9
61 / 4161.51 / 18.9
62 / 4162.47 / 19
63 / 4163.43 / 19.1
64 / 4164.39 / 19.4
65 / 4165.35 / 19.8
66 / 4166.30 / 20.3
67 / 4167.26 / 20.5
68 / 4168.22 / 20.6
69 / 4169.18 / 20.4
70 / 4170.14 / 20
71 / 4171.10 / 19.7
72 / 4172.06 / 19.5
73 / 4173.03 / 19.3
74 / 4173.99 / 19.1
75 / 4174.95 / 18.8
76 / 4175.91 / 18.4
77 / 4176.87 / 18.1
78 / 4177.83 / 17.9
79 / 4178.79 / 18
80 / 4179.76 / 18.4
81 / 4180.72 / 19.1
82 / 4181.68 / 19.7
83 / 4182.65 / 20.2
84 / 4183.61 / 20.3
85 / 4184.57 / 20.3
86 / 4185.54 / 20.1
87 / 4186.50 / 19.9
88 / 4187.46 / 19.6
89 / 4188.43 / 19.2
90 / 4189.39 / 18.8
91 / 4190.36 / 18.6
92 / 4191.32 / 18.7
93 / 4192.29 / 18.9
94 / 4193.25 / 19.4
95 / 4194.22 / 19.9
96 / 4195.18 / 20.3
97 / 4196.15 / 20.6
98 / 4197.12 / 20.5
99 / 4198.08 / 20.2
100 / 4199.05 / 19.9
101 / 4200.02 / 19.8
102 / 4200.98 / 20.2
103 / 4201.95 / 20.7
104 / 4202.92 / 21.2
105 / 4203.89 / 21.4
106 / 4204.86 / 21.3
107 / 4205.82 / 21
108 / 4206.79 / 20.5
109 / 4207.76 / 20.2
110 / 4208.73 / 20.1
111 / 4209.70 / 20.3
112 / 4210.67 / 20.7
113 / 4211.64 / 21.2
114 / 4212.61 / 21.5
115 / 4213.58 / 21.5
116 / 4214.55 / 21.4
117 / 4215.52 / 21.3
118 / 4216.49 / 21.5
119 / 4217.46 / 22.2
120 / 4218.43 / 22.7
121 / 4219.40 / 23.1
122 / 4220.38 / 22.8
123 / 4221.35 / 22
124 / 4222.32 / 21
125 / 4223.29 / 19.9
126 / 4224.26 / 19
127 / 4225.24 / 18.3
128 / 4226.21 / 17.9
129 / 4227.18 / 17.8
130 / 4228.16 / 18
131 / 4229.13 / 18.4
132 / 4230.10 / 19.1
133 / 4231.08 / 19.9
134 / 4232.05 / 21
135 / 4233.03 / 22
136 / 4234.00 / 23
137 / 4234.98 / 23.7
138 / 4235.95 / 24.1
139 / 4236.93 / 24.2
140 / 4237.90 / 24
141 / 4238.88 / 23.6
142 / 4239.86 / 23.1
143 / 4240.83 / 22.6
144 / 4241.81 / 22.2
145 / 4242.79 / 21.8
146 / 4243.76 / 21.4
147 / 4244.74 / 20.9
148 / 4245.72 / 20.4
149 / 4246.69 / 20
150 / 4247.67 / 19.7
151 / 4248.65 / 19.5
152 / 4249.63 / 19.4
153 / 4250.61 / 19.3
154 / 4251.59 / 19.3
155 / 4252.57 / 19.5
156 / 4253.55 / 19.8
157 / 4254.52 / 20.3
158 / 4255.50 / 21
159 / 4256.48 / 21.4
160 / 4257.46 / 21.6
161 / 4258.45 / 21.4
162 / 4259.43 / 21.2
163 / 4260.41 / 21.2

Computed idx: 1.16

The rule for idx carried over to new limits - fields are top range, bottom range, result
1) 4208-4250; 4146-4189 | 1.15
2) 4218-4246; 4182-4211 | 1.08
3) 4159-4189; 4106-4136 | 1.02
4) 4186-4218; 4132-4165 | 1.11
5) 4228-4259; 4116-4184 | 1.16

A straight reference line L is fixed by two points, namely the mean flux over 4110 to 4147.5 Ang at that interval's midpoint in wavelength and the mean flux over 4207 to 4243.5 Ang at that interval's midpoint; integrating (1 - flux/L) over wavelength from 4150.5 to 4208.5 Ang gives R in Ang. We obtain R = 3.22 Ang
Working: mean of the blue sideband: 19.6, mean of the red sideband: 21.3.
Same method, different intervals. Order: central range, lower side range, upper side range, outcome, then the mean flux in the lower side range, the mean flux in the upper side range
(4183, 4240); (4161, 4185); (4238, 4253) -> -1.37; 19.4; 20.9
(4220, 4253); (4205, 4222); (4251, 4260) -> 0.19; 21.4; 20.6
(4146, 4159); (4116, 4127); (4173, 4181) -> 0.76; 19.8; 18.5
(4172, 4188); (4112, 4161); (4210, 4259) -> 0.60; 19.1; 21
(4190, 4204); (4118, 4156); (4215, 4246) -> 0.35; 19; 21.3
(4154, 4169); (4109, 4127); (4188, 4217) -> 0.84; 20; 20.4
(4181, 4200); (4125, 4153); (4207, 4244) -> 0.54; 18.9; 21.3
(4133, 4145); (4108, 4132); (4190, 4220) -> 0.18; 19.6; 20.7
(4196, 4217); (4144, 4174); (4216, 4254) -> -0.58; 19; 21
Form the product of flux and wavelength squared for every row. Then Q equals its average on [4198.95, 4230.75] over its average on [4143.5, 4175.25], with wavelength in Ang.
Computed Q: 1.1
